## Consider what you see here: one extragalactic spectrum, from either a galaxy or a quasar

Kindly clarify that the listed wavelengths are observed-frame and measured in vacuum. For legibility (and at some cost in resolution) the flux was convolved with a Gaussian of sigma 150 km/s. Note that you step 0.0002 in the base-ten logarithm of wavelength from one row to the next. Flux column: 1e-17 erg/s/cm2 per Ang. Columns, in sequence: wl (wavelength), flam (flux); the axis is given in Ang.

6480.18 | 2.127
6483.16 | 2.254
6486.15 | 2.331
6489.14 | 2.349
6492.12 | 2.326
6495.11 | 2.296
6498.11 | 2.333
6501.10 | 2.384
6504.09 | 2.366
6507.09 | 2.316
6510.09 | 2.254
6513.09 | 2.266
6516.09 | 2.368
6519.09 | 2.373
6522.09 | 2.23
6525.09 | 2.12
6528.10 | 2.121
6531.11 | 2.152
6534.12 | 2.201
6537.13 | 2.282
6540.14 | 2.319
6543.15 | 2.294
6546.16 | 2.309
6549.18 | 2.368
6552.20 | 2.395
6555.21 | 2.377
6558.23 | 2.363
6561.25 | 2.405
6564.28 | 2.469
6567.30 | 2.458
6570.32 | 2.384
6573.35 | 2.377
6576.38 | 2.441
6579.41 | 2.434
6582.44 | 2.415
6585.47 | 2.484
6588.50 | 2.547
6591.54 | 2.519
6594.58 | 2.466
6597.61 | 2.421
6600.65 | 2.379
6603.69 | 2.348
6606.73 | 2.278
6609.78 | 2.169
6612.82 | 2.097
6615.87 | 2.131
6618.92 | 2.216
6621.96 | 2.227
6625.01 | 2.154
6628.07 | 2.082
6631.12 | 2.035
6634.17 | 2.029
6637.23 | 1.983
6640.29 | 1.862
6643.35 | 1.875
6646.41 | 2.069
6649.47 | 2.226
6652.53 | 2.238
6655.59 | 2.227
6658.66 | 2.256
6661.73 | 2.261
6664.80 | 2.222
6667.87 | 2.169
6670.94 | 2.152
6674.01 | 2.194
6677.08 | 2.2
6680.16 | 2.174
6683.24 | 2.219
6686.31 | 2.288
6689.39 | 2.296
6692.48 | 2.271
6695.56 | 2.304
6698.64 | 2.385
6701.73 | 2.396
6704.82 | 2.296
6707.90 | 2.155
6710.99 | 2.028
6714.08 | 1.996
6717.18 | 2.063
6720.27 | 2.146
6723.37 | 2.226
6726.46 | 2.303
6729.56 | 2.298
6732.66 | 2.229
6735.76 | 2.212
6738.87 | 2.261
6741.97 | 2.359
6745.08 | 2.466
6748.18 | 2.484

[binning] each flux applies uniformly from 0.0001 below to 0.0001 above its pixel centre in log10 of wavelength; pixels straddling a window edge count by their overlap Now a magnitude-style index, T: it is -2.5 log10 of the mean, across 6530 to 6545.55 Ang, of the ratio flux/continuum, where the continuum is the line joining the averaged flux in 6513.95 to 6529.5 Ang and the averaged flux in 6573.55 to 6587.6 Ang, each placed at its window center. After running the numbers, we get 0.02 mag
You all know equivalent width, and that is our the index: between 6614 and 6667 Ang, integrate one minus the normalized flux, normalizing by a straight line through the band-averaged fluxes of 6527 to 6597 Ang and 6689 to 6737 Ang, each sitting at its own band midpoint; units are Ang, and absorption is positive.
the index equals 4.0 Ang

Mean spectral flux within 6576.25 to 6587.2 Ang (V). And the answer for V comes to 2.45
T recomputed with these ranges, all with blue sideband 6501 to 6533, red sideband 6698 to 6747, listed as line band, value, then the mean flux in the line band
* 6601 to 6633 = 0.03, 2.18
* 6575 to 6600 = -0.10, 2.46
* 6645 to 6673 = 0.02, 2.2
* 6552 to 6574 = -0.07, 2.41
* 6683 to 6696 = -0.02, 2.28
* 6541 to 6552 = -0.03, 2.33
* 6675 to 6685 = 0.02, 2.2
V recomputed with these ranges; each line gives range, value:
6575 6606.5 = 2.44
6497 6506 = 2.36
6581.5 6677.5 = 2.22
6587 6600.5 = 2.48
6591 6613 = 2.34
